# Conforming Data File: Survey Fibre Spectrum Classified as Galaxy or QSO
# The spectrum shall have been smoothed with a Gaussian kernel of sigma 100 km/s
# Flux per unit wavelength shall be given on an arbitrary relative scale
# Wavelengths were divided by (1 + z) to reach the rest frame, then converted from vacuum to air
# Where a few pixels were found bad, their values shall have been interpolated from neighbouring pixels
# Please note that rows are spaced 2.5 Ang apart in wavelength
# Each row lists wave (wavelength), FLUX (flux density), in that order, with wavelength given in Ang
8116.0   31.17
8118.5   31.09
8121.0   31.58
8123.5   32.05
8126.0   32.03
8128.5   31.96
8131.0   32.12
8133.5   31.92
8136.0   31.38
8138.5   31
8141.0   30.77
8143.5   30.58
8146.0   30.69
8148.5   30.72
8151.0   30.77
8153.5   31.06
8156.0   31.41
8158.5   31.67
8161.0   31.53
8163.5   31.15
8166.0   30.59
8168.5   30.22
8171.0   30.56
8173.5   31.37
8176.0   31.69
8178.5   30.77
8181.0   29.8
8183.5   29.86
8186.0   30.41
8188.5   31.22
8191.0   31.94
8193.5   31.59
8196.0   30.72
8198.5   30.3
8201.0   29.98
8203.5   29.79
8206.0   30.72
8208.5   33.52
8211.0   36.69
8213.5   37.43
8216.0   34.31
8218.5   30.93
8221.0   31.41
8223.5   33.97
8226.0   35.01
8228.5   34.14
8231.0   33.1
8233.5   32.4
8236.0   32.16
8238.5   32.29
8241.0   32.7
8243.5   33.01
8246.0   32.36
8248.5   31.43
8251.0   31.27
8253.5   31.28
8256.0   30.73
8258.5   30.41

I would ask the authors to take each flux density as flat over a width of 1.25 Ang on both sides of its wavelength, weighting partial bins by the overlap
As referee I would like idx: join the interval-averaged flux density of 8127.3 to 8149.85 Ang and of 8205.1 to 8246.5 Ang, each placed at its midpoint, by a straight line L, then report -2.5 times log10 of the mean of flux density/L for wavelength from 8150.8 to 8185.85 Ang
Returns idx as 0.04 mag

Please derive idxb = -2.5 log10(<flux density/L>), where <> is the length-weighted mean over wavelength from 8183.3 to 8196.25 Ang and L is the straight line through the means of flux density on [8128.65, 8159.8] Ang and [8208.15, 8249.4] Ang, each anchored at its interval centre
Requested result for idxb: 0.04 mag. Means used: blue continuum 31.2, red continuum 33.4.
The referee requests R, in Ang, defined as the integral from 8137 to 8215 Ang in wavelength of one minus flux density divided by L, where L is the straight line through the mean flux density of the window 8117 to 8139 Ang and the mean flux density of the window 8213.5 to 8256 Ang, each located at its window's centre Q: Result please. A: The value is 2.0 Ang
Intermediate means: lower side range 31.7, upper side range 32.7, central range 31.3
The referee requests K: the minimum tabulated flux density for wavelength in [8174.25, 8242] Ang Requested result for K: 29.79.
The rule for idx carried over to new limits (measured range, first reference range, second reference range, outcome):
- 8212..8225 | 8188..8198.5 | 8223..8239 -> -0.035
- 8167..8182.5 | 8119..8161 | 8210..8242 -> 0.053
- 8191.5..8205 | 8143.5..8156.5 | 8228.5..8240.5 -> 0.046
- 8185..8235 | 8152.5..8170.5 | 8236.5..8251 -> -0.024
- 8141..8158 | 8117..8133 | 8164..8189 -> 0.012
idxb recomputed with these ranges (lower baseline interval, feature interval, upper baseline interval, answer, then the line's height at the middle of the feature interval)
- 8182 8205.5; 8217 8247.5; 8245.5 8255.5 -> -0.054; 31.2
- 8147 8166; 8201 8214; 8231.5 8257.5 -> -0.048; 31.6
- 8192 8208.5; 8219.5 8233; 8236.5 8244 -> -0.049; 31.9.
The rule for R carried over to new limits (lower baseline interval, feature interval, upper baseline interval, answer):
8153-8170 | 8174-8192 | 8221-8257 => 0.4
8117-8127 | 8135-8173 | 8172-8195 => 0.4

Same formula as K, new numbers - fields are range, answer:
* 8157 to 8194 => 29.8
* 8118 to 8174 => 30.22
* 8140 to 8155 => 30.58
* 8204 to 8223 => 30.72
